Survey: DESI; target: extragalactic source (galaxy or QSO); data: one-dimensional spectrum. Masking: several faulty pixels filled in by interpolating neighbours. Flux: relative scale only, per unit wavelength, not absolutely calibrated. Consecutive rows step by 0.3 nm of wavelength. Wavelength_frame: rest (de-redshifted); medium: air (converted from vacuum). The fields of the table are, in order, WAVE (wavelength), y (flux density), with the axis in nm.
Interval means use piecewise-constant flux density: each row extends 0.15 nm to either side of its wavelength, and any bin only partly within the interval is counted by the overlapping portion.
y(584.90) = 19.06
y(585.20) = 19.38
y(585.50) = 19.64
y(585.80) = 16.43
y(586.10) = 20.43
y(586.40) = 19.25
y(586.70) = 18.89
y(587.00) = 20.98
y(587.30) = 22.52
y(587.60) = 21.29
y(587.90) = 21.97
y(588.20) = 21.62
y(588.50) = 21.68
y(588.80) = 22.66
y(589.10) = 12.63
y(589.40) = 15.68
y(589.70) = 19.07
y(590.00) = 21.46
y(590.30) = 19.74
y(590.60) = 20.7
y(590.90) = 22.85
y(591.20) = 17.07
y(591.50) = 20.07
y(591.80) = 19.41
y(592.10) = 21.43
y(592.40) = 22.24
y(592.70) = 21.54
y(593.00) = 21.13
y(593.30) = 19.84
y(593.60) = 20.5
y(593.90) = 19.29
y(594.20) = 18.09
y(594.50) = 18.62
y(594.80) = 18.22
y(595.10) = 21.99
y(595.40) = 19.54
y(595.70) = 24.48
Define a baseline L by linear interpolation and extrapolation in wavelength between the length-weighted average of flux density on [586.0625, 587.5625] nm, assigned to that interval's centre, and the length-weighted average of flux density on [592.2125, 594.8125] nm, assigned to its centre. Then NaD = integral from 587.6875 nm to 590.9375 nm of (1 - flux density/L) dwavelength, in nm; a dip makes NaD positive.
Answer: 0.06 nm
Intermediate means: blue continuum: 20.5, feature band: 19.9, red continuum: 20.1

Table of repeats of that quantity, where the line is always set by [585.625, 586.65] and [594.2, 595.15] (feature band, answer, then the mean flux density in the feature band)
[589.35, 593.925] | -0.30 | 20.2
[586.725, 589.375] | -0.21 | 20.3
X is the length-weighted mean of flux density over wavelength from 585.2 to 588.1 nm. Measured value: 20.1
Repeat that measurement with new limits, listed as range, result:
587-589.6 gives 20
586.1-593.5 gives 20.2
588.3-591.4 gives 19.4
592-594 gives 20.9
